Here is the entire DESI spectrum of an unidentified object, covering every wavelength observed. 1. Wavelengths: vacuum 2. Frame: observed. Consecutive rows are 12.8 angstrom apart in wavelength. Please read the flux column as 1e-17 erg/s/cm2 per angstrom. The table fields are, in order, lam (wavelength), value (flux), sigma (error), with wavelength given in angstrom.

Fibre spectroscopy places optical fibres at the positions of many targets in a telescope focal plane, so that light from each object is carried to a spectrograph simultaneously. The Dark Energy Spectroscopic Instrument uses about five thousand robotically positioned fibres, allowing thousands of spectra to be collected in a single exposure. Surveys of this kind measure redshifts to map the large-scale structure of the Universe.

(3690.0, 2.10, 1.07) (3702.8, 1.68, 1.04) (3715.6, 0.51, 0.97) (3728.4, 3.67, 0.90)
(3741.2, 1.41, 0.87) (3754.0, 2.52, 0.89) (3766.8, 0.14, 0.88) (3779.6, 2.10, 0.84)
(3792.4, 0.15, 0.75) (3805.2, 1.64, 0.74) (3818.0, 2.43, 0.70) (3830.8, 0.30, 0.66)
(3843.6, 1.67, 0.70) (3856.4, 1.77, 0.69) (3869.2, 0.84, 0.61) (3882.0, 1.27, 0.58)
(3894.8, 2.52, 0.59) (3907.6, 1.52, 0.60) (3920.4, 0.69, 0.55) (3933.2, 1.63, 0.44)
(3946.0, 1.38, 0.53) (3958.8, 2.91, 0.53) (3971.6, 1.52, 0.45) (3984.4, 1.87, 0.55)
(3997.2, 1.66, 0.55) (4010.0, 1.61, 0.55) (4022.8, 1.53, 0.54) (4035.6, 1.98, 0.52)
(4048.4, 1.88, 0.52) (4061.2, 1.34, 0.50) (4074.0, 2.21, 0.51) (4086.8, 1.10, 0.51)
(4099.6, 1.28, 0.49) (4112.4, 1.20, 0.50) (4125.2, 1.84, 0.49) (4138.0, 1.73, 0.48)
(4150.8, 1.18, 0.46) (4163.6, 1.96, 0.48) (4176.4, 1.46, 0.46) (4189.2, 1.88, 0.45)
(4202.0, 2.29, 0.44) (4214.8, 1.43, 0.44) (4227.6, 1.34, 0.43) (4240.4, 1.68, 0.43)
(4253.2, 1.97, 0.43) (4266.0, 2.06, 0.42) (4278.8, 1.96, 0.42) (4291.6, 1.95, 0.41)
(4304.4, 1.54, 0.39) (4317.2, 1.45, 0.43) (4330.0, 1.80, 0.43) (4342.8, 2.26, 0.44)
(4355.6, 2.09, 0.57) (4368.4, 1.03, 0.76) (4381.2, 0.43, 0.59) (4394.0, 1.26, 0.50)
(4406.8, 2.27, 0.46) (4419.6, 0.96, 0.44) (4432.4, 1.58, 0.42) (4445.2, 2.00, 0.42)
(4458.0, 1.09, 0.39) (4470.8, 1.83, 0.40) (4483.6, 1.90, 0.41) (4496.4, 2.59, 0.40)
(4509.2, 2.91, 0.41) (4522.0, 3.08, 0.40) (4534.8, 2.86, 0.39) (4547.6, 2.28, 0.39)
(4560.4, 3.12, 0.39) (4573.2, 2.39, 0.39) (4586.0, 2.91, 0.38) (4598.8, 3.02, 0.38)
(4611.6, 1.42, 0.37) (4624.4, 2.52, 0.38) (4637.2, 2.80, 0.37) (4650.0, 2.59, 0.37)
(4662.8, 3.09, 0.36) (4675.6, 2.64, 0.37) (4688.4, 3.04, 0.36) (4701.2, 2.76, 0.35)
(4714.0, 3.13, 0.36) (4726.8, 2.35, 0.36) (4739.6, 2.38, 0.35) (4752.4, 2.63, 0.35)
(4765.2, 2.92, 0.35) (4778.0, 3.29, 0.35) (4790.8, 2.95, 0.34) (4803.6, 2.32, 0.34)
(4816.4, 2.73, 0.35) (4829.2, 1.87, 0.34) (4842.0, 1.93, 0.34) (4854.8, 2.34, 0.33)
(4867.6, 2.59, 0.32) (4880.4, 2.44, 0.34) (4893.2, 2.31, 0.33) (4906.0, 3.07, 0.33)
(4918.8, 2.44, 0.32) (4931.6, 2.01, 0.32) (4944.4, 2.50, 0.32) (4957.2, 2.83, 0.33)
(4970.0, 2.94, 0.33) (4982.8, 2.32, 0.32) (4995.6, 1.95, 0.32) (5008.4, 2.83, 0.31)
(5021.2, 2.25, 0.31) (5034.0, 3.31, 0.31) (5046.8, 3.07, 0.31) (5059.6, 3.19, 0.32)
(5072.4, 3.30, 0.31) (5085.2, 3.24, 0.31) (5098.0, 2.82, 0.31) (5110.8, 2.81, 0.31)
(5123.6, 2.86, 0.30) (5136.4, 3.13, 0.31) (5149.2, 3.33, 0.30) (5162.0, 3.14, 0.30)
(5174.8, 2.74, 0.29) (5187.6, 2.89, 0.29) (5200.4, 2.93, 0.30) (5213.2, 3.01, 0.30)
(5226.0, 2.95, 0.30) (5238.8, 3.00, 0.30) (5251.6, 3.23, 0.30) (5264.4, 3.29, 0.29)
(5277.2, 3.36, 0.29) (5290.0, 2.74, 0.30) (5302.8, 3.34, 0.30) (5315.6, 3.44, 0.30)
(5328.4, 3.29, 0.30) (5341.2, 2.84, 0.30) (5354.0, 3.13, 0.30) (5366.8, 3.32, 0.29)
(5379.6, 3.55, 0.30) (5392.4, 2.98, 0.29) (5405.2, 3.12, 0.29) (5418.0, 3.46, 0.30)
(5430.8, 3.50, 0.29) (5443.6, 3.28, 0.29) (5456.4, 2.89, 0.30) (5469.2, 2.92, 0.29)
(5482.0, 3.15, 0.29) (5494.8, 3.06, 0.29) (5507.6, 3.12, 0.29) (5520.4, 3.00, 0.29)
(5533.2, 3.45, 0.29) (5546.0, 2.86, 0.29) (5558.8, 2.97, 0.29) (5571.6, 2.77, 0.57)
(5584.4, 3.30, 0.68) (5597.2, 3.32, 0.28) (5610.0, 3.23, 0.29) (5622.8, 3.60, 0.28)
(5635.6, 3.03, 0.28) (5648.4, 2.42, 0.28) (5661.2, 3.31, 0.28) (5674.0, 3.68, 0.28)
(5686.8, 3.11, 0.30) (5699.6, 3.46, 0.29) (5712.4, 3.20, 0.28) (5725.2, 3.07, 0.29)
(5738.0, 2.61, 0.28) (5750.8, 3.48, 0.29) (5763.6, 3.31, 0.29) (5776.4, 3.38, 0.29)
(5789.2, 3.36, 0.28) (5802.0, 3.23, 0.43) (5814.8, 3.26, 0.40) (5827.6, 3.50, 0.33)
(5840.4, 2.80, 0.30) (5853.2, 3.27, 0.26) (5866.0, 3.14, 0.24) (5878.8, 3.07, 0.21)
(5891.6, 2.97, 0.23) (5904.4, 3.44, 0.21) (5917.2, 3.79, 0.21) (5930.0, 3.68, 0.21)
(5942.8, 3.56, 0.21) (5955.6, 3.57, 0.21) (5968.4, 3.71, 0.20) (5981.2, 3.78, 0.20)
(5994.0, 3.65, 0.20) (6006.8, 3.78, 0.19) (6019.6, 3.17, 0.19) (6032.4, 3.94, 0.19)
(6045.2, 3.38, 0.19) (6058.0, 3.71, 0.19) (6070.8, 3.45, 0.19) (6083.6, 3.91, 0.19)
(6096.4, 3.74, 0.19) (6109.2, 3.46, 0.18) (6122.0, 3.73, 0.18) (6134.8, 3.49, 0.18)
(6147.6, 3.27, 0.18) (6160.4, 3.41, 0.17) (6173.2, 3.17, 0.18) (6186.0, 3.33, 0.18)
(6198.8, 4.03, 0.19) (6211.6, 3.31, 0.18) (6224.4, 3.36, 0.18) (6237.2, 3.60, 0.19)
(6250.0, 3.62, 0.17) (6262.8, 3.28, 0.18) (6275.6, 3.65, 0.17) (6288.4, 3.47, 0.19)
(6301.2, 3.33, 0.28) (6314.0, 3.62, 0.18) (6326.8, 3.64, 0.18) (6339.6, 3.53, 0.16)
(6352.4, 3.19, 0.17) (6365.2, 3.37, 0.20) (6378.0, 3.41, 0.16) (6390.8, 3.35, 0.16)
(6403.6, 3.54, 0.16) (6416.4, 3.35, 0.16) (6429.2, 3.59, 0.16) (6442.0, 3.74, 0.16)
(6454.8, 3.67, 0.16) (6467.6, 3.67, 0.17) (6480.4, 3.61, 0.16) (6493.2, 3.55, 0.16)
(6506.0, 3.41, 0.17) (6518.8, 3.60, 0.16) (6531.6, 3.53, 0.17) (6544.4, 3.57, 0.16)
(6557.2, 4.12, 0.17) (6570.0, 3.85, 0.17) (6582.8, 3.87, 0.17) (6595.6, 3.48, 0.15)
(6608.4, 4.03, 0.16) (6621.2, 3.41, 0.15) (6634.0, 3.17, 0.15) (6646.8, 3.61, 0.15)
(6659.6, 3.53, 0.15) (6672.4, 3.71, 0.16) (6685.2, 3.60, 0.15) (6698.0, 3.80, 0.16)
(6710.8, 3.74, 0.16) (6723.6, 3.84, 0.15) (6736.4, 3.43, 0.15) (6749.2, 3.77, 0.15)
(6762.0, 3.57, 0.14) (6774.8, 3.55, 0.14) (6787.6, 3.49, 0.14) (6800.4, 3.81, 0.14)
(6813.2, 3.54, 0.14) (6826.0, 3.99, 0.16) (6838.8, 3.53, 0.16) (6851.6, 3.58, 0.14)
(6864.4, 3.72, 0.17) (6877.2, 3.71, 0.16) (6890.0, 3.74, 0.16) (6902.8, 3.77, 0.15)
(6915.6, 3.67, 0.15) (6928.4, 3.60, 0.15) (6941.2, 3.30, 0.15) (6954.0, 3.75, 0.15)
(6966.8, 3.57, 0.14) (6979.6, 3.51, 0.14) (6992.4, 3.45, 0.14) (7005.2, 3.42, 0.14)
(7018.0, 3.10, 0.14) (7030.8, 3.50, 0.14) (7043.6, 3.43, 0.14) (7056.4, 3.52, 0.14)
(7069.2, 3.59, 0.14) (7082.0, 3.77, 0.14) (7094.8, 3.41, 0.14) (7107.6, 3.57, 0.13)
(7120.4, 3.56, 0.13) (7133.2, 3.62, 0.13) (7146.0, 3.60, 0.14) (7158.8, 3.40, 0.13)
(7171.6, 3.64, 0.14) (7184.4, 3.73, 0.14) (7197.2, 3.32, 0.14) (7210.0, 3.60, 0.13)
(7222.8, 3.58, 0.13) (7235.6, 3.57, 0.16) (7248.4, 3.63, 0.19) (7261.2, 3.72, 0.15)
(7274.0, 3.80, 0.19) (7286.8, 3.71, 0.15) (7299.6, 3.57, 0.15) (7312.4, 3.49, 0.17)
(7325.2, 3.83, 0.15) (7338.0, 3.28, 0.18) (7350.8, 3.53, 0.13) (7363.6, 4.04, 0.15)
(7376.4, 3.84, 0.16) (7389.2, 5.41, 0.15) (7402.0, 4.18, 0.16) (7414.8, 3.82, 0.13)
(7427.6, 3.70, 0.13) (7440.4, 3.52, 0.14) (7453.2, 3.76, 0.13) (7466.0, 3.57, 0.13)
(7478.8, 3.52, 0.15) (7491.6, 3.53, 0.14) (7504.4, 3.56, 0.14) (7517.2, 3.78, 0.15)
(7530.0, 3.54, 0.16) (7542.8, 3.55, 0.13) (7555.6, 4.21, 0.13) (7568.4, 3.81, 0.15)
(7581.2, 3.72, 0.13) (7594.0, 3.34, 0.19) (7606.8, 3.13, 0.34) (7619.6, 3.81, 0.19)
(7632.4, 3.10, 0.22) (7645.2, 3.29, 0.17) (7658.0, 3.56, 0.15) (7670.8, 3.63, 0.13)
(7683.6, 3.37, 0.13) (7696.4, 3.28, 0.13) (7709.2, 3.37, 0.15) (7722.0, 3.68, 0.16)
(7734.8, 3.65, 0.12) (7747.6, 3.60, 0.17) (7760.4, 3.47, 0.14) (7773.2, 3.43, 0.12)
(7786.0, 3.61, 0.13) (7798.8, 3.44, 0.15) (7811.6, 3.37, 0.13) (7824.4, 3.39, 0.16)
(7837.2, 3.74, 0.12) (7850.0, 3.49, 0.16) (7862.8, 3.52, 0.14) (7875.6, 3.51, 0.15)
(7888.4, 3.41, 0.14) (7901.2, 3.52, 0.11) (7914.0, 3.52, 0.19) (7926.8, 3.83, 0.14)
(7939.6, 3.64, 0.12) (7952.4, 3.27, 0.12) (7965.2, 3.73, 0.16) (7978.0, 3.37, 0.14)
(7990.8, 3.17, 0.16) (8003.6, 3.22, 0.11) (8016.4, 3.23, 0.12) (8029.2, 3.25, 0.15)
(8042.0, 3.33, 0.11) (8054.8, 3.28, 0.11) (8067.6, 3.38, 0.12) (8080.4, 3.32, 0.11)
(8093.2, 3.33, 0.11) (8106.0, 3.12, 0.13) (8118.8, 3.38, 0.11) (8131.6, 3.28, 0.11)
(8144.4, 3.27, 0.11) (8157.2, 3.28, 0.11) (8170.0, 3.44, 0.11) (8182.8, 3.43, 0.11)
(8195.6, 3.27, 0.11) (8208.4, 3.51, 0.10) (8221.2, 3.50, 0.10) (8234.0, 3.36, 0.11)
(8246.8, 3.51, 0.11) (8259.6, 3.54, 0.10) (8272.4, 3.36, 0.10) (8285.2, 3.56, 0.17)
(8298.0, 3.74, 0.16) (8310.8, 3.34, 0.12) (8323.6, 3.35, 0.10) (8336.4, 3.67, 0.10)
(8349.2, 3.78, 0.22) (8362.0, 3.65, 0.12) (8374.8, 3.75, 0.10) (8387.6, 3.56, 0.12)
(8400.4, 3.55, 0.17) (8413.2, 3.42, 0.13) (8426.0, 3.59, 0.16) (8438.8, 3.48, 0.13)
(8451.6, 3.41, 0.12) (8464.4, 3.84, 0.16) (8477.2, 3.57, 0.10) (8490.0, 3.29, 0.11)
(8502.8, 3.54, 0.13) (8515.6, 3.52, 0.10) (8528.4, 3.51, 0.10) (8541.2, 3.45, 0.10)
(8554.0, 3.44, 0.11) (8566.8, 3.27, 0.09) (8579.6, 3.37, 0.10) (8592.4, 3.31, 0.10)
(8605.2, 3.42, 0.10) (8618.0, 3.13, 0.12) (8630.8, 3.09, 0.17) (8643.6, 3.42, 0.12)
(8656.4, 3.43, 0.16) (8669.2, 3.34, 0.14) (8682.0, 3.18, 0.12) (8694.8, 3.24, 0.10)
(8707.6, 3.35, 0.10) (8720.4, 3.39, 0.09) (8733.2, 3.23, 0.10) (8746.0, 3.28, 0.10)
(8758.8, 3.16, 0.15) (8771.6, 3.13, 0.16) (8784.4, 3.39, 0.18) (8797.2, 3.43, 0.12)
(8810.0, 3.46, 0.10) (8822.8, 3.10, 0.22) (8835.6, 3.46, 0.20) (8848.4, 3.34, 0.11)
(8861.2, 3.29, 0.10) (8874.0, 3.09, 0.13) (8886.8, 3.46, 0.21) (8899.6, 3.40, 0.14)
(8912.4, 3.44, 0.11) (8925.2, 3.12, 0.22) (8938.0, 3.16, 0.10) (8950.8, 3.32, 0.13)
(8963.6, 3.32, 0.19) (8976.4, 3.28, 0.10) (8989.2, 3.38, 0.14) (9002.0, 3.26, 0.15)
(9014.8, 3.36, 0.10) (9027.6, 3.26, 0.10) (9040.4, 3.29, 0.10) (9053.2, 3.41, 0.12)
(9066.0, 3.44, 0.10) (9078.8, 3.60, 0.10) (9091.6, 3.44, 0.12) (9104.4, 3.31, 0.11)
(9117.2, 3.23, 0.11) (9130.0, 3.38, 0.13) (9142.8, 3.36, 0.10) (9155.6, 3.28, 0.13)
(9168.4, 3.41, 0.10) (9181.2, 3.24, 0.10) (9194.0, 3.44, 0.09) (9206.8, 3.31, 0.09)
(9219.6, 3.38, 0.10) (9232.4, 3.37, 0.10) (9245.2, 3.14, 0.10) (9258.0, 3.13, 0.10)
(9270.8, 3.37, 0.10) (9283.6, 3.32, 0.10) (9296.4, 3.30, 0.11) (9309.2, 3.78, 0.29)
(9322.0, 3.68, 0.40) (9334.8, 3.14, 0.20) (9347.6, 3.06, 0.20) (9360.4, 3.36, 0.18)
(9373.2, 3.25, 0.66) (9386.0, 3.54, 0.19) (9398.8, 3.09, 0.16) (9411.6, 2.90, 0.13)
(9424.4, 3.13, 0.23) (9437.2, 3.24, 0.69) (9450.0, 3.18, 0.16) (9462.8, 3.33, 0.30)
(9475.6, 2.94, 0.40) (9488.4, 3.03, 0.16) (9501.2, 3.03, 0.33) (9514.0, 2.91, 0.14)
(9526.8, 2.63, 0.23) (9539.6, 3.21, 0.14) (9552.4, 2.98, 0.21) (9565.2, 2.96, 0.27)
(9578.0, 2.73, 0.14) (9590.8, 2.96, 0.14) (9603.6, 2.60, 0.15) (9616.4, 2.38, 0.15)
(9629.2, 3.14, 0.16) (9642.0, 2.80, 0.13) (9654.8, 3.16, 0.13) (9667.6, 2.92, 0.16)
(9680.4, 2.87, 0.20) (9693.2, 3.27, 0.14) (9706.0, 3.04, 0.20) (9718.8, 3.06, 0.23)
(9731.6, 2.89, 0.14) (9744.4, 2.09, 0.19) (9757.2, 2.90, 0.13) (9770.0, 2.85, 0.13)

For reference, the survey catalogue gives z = 0.125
